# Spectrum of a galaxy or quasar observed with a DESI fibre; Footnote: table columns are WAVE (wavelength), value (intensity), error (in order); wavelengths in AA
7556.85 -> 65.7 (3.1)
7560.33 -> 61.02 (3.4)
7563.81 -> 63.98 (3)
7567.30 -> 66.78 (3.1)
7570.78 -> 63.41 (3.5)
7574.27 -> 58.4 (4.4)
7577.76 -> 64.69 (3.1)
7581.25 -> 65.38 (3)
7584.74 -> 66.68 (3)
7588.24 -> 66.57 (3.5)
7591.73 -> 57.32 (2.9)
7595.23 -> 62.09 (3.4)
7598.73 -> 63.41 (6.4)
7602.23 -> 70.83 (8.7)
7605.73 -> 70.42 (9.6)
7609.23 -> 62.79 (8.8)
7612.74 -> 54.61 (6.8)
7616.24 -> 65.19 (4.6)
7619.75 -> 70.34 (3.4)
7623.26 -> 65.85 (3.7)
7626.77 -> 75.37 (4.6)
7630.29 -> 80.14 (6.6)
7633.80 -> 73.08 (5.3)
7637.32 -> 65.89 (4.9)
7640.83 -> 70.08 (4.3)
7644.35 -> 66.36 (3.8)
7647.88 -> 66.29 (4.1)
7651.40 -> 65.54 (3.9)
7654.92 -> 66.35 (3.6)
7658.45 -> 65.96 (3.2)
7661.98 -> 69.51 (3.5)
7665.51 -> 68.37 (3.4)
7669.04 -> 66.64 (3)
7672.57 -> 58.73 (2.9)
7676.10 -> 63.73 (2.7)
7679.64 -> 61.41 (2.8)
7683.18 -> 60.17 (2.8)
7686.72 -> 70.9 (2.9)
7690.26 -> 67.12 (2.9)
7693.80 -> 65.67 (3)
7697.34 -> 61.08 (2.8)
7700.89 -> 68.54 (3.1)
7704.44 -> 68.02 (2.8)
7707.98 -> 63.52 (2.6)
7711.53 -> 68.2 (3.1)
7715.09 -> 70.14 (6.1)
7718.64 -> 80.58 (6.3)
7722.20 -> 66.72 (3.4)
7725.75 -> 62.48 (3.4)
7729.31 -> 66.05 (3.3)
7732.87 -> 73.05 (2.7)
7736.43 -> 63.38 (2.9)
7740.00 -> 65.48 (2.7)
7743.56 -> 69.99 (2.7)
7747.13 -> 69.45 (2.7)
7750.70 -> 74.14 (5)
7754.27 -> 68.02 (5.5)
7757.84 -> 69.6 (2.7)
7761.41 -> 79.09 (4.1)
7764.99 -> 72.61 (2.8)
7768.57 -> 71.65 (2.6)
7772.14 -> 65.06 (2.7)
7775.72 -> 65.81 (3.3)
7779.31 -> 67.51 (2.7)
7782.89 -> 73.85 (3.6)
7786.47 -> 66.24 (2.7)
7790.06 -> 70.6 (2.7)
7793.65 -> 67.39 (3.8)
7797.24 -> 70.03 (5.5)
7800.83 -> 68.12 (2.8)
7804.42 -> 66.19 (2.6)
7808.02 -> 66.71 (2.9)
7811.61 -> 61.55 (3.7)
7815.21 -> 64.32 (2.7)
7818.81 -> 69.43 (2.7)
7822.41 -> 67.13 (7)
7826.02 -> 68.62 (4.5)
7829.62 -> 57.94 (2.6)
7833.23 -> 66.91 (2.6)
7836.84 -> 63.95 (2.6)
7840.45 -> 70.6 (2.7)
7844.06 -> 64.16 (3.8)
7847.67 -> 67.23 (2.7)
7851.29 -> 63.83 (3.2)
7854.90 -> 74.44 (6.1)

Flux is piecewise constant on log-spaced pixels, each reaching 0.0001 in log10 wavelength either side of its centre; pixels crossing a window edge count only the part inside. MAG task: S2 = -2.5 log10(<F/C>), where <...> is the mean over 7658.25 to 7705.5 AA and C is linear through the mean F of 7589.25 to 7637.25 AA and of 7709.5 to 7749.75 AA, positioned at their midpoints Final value 0.044 mag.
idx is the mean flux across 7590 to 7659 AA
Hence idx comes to 66.9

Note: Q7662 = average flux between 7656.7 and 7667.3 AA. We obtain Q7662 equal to 67.9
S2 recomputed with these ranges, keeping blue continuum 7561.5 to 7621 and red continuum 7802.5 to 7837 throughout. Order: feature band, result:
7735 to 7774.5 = -0.08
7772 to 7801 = -0.05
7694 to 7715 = -0.02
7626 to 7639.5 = -0.14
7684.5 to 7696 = -0.04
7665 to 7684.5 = 0.03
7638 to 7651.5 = -0.04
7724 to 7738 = -0.02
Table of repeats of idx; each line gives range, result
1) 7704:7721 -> 70.1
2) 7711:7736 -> 69.3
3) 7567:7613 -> 64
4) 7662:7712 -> 65.2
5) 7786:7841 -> 66.5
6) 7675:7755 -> 67.3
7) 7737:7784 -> 69.9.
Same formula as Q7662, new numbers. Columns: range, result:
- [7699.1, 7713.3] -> 67.1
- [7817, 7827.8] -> 68.4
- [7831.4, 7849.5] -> 66.5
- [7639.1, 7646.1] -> 68.2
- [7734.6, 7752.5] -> 68.5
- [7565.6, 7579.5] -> 63.3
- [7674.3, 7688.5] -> 64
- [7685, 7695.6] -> 67.9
